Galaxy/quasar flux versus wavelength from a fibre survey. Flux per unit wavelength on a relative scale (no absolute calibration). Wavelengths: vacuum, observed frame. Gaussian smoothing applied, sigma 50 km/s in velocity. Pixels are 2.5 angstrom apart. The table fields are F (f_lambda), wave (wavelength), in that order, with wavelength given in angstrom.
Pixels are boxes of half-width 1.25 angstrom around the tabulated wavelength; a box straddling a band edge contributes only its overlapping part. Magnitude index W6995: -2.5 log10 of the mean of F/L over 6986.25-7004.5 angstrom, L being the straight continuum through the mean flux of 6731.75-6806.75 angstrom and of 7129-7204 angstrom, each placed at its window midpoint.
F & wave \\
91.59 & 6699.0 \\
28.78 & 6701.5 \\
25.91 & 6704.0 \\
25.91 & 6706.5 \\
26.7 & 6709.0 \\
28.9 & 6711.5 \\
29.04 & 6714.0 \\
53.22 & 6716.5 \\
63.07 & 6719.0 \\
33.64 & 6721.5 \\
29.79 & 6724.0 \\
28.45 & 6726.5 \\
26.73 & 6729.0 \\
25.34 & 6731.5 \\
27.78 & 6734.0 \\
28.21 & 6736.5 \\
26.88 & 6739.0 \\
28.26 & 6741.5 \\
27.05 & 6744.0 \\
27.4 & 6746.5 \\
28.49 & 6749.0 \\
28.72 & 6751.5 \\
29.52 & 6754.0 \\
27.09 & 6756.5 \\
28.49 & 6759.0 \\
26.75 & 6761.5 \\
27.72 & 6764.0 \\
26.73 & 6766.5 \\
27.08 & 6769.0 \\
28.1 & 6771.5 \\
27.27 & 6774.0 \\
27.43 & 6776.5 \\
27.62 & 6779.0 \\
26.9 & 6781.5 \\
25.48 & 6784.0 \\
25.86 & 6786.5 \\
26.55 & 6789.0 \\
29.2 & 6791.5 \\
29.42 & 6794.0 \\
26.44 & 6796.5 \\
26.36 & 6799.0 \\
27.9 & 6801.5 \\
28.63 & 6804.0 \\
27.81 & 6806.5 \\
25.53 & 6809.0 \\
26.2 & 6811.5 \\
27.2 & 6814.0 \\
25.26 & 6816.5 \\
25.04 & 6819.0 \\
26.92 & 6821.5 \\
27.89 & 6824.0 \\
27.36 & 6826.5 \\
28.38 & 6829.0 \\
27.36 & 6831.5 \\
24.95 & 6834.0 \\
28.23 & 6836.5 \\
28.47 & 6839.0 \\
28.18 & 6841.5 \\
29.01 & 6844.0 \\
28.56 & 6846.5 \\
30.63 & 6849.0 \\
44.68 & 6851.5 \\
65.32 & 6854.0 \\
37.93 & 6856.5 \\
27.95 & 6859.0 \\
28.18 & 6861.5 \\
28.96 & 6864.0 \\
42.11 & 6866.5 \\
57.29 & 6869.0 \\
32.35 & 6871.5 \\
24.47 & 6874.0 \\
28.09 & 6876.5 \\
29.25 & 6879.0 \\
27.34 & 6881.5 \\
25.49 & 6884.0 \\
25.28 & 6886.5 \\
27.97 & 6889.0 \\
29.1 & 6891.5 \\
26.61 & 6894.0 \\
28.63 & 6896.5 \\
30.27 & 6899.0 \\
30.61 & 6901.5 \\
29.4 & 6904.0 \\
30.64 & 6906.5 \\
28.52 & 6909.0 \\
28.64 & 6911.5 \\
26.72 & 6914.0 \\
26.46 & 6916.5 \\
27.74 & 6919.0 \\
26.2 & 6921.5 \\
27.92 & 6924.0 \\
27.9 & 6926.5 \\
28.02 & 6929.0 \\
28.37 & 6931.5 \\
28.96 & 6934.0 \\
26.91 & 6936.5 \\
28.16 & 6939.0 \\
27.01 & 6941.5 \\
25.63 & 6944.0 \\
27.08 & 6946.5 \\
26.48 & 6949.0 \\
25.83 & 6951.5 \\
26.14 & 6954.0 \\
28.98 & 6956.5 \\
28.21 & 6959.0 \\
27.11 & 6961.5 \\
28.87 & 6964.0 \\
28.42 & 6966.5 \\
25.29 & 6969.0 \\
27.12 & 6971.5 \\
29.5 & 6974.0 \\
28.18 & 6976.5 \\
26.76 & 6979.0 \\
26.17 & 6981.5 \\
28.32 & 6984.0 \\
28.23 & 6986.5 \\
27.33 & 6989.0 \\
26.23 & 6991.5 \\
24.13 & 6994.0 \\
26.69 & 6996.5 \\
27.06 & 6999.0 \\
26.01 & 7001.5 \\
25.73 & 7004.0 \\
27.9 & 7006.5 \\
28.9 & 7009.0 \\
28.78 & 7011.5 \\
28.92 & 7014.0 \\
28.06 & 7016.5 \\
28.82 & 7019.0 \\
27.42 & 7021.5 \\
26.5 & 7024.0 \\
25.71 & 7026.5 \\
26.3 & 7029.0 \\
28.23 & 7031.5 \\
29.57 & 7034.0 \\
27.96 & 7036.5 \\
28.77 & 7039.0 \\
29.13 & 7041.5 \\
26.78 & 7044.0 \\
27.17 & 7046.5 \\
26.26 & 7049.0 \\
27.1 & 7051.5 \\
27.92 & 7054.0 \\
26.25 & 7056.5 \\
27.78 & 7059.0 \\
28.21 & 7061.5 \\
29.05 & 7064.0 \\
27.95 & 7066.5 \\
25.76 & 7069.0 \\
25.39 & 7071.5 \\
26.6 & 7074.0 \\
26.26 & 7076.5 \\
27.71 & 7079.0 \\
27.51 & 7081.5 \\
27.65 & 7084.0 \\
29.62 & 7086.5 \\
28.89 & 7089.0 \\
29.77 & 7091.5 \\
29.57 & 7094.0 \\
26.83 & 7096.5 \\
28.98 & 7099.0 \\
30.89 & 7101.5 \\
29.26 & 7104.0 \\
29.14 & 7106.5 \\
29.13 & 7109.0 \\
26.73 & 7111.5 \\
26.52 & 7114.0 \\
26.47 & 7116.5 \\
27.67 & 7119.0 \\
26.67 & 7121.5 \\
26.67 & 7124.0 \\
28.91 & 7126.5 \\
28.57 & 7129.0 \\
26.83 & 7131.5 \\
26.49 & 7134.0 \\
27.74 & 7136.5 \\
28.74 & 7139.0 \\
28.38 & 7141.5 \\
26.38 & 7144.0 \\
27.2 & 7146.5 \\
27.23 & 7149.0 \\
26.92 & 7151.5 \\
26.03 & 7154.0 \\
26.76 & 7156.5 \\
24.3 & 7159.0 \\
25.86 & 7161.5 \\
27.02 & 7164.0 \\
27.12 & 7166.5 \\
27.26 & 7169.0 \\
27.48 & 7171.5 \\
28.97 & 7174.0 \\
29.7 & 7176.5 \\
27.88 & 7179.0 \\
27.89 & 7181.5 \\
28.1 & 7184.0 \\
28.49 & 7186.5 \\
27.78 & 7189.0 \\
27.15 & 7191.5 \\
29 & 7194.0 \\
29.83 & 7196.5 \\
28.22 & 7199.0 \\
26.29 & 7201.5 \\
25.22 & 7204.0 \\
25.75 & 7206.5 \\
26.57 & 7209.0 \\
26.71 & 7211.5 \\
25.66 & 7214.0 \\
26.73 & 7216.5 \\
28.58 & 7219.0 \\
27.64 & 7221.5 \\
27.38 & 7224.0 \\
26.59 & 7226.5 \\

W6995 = 0.05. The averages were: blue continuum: 27.5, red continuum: 27.5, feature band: 26.4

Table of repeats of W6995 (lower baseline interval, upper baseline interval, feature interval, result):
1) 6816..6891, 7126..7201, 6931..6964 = 0.11 mag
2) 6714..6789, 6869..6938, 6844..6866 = -0.24 mag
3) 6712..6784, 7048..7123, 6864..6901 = -0.07 mag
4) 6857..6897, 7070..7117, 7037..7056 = 0.04 mag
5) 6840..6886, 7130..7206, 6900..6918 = 0.15 mag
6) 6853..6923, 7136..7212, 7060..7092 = 0.04 mag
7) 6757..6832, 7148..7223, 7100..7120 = -0.04 mag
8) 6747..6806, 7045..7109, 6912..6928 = 0.02 mag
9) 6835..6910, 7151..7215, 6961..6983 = 0.11 mag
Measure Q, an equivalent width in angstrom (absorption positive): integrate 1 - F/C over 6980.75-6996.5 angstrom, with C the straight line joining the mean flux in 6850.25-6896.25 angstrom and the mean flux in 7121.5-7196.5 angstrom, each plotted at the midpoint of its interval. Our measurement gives 2.2 angstrom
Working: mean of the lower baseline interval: 33.7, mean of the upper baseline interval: 27.5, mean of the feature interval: 26.7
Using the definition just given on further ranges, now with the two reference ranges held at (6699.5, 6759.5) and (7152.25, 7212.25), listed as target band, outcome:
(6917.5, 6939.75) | 1.35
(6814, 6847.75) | 3.43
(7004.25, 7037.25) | 1.02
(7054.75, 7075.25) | 0.88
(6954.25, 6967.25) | 0.50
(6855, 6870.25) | -3.73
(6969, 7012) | 2.76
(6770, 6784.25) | 1.69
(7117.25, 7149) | 0.29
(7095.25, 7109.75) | -0.53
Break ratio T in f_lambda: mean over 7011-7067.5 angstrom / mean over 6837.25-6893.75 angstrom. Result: 0.84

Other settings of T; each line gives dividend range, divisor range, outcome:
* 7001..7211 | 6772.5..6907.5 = 0.93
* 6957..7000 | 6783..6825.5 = 1.01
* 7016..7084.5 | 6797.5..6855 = 0.92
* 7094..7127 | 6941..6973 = 1.03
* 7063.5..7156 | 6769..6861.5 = 0.95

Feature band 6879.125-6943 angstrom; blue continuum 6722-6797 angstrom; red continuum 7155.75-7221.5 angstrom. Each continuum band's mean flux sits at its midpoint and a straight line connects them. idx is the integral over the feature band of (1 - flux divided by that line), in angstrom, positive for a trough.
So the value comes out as -1.0 angstrom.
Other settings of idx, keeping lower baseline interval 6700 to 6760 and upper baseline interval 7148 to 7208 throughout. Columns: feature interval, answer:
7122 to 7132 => 0.0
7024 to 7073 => 1.6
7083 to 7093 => -0.4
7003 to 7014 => 0.3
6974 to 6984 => 0.5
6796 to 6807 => 1.0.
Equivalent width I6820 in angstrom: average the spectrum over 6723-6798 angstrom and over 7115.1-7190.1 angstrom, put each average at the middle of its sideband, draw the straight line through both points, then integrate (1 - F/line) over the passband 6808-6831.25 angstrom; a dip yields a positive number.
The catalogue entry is 0.71 angstrom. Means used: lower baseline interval 27.5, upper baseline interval 27.4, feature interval 26.7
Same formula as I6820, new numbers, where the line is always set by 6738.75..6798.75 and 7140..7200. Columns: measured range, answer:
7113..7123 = 0.3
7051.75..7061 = 0.1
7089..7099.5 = -0.5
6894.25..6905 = -0.8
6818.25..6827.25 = 0.2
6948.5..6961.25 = 0.2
